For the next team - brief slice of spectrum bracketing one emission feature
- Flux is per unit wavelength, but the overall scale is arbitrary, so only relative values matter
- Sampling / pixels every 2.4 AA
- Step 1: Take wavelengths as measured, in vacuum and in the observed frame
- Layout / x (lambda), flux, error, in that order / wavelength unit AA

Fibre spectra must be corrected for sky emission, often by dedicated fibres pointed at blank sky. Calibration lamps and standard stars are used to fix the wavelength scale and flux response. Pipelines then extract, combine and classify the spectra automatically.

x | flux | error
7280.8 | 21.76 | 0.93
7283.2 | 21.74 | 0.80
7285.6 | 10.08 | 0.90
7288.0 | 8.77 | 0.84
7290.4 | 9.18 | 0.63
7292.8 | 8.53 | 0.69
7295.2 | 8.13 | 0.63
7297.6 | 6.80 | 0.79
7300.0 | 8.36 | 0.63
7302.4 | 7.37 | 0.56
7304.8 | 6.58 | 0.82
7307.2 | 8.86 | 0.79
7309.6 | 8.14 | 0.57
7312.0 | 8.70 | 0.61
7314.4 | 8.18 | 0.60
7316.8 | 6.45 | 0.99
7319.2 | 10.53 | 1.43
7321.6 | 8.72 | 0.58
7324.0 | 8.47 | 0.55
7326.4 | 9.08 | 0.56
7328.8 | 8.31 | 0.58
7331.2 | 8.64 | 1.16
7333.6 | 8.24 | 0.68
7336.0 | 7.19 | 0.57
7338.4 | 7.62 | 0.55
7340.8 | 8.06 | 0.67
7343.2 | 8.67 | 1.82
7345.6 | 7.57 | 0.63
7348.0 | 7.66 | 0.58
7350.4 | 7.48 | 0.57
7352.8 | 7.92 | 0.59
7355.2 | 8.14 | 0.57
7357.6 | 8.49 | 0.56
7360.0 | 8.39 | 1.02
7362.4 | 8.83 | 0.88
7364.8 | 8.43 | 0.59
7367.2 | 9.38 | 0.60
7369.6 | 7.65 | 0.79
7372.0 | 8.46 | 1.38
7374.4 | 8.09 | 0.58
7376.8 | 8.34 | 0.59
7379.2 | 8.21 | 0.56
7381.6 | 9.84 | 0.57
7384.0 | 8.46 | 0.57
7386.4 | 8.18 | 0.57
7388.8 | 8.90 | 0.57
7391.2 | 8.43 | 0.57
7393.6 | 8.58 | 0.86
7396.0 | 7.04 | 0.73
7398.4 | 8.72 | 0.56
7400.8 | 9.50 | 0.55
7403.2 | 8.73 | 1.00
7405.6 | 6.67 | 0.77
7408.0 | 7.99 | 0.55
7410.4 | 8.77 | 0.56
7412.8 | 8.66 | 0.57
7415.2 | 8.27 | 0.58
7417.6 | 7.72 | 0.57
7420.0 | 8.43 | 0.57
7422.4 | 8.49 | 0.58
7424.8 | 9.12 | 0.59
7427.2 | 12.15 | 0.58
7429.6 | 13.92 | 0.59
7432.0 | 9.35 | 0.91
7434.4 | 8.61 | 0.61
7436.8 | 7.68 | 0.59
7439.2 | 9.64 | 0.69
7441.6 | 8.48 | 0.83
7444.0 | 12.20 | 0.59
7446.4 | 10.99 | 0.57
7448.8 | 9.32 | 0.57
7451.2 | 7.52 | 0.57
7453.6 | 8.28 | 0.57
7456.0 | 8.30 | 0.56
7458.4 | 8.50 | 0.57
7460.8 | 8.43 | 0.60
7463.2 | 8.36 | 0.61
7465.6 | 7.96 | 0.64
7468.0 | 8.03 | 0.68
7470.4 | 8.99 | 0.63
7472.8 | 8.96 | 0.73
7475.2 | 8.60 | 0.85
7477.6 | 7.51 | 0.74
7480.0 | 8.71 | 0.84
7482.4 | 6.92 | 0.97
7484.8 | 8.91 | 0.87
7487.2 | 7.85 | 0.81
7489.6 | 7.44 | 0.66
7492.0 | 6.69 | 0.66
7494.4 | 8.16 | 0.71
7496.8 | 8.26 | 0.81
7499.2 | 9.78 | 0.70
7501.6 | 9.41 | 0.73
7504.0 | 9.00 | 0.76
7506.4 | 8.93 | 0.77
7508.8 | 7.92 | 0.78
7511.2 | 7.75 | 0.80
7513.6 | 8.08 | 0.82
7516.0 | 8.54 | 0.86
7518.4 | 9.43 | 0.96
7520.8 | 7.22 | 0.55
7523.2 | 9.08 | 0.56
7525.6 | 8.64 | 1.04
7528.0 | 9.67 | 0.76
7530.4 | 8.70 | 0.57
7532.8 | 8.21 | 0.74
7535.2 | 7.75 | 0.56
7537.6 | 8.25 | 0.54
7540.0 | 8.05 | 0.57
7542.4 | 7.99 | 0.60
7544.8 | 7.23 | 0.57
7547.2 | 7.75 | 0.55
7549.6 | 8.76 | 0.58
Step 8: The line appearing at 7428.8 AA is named [S II] 6716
